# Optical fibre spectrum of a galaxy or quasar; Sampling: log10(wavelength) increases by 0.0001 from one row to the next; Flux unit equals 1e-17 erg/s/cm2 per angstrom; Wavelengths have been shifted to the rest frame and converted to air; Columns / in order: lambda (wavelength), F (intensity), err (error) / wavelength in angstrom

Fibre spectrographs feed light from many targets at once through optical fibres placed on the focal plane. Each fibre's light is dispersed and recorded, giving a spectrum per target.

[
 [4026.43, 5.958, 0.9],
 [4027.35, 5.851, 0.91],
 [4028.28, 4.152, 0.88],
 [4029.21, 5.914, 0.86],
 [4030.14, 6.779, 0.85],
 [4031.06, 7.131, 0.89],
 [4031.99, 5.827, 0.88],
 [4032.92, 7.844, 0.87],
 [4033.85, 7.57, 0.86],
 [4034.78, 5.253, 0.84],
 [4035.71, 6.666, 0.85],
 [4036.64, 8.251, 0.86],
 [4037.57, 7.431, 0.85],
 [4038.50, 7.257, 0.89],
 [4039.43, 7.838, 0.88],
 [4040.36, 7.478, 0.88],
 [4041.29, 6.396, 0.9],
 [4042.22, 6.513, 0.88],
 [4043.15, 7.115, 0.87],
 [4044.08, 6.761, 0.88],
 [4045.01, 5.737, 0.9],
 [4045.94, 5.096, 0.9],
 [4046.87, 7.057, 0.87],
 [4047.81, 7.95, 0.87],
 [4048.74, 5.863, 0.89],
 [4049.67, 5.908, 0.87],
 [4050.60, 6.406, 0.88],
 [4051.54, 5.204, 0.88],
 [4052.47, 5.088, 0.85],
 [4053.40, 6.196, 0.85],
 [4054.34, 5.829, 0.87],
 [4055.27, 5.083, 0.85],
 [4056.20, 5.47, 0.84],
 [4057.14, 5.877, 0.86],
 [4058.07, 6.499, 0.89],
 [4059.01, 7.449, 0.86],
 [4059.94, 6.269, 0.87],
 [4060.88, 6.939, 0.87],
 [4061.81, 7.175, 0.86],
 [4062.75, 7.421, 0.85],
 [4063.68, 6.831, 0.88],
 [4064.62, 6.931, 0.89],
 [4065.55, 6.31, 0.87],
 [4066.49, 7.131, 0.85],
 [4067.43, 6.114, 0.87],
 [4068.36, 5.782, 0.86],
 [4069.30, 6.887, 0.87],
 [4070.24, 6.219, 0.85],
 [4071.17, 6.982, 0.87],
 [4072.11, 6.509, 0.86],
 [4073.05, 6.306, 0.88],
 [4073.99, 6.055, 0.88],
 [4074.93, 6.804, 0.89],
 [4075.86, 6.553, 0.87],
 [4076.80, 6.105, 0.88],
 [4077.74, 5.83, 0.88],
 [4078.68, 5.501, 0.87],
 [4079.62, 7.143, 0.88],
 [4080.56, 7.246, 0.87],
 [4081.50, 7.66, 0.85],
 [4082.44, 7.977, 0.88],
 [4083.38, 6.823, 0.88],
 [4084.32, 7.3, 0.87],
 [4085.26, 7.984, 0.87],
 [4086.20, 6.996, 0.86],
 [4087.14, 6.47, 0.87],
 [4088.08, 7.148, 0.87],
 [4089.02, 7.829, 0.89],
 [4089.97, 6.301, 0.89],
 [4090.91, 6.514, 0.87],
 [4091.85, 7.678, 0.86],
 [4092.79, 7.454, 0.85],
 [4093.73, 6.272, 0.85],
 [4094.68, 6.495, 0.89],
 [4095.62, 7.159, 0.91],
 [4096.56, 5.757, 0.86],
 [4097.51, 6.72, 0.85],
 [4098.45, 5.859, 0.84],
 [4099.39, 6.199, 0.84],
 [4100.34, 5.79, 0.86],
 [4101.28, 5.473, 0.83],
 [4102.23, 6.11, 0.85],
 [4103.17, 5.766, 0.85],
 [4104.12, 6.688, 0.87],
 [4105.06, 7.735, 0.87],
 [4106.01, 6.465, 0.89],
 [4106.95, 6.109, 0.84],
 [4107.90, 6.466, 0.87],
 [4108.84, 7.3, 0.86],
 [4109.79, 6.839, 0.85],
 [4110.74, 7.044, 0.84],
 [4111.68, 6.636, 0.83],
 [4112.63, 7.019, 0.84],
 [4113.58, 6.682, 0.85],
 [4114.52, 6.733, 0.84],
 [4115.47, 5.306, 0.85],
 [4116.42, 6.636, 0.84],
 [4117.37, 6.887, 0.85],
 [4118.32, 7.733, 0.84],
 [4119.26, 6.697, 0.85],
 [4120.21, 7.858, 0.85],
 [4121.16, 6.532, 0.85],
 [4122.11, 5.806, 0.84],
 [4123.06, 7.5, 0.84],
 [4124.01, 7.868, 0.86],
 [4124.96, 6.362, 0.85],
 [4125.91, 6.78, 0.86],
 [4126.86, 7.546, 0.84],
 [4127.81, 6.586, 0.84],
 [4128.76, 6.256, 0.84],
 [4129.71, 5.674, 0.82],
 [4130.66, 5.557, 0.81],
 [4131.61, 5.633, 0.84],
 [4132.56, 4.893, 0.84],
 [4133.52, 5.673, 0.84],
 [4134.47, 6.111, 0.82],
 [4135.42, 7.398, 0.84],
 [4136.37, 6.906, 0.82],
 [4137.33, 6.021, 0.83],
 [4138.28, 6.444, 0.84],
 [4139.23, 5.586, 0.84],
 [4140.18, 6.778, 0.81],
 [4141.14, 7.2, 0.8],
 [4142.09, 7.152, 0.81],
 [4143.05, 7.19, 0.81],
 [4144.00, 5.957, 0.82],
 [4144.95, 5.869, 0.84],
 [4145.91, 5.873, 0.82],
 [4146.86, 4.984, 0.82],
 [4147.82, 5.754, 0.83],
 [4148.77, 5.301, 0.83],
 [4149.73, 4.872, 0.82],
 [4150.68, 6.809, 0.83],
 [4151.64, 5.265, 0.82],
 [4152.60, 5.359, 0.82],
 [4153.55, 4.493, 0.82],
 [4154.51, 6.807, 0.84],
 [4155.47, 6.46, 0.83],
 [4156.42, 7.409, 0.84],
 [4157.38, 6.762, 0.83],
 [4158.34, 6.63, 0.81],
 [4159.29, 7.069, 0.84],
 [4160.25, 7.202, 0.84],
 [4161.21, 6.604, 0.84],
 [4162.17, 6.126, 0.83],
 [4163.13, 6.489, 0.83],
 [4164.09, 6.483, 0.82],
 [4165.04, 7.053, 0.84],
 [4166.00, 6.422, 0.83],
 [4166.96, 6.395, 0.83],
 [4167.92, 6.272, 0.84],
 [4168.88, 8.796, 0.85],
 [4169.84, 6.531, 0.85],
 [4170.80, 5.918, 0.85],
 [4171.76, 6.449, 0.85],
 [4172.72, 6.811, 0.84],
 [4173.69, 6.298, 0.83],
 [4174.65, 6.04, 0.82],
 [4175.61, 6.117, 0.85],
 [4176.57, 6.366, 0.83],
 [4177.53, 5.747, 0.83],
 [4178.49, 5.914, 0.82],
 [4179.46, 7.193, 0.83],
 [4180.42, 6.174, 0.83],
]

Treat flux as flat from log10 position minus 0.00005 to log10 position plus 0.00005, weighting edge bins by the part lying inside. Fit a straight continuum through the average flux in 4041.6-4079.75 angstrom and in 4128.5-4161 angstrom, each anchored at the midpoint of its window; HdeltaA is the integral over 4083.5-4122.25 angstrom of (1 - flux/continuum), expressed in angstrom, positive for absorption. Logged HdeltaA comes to -2.7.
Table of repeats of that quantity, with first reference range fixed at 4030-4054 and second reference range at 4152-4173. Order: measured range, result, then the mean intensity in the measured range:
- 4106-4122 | -0.4 angstrom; 6.75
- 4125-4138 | 0.7 angstrom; 6.24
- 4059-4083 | -0.2 angstrom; 6.68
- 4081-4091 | -0.9 angstrom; 7.21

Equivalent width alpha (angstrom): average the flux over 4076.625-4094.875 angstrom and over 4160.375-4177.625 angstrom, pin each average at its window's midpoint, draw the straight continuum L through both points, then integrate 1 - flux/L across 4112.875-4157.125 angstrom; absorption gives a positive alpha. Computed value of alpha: 2.43 angstrom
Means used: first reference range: 6.95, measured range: 6.34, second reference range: 6.53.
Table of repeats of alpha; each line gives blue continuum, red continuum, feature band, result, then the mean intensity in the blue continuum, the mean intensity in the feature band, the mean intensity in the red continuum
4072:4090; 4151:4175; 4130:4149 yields 1.36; 6.84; 6.12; 6.49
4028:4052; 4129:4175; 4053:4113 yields -1.22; 6.61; 6.62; 6.29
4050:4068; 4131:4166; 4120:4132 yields -0.63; 6.32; 6.59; 6.24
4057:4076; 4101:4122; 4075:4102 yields -0.27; 6.64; 6.72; 6.66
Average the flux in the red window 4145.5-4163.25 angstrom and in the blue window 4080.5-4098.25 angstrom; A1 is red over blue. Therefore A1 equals 0.9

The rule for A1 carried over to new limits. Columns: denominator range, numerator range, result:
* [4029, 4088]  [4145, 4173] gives 0.95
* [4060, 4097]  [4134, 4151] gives 0.92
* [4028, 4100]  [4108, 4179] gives 0.97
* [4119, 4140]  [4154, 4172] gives 1.04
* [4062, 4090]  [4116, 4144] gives 0.97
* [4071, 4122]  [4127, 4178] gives 0.94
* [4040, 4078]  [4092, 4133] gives 1.02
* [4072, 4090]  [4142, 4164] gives 0.90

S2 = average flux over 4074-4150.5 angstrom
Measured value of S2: 6.54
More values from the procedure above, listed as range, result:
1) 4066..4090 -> 6.76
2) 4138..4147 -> 6.35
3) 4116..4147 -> 6.5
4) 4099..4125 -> 6.66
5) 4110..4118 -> 6.64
